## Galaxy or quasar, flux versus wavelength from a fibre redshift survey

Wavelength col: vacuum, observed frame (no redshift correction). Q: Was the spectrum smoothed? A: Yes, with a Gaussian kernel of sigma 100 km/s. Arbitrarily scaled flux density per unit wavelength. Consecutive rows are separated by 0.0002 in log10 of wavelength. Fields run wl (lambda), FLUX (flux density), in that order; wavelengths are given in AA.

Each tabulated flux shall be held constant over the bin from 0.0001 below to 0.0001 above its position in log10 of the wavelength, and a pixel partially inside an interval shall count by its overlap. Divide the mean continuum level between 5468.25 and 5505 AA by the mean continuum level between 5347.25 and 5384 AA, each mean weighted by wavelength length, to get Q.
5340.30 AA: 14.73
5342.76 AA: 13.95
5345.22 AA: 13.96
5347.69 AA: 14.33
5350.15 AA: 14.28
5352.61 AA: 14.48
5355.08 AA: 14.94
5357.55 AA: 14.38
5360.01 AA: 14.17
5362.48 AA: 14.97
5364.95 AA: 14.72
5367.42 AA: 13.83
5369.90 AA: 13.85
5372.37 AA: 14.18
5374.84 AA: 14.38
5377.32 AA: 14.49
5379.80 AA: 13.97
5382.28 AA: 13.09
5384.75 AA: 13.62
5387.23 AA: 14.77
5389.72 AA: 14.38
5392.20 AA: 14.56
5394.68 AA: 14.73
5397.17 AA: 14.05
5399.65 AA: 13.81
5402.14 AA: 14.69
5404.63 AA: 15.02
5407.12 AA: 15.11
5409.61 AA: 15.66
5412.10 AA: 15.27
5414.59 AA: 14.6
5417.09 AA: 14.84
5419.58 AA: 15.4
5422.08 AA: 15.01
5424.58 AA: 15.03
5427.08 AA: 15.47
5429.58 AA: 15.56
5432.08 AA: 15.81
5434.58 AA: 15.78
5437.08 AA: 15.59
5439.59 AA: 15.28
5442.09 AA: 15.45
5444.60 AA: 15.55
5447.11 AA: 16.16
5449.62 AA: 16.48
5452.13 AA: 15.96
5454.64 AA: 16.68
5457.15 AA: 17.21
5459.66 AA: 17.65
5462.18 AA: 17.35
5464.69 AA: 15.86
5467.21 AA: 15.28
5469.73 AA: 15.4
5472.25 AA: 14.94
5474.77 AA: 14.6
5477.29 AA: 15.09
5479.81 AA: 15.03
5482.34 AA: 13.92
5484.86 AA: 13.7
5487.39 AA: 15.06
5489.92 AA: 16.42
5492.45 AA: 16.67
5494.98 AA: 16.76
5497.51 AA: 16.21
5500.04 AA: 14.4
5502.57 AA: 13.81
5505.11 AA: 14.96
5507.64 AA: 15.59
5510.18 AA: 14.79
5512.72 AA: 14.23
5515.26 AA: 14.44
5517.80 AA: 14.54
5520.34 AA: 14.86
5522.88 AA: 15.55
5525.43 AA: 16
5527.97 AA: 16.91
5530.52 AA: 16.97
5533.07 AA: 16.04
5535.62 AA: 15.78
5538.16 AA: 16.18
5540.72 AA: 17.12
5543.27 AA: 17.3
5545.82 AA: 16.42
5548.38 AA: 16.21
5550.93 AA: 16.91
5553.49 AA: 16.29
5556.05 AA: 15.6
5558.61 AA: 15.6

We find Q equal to 1.1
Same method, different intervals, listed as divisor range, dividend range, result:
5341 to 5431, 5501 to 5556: 1.08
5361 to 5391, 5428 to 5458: 1.12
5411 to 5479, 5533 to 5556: 1.05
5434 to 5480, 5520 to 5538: 1.01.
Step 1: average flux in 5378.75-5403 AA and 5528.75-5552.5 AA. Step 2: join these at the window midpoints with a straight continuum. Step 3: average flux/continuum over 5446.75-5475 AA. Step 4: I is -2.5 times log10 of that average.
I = -0.06 mag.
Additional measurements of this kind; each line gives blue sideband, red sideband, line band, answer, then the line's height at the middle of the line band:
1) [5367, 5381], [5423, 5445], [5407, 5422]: -0.01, 15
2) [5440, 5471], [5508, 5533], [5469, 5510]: 0.05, 15.8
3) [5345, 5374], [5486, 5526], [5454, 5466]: -0.14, 15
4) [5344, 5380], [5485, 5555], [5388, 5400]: 0.02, 14.6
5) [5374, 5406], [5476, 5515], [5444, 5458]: -0.11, 14.7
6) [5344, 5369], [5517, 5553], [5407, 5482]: -0.02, 15.3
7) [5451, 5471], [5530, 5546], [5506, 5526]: 0.11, 16.5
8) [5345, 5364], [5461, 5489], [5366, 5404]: 0.03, 14.6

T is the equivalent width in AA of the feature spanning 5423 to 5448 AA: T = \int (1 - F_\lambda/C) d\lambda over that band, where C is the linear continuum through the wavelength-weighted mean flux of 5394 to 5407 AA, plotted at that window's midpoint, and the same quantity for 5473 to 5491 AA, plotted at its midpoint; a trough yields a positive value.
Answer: -1.6 AA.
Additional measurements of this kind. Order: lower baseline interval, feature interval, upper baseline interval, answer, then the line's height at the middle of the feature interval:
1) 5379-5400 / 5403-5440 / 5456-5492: -1.57 AA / 14.7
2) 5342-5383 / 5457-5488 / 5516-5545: 0.07 AA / 15.5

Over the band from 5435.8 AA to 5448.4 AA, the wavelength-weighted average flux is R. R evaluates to 15.6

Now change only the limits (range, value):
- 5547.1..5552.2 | 16.6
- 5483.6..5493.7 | 15.5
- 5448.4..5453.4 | 16.2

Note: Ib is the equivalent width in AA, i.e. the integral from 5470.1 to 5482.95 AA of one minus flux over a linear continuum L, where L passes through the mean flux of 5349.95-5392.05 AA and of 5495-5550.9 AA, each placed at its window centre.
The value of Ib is 0.4 AA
